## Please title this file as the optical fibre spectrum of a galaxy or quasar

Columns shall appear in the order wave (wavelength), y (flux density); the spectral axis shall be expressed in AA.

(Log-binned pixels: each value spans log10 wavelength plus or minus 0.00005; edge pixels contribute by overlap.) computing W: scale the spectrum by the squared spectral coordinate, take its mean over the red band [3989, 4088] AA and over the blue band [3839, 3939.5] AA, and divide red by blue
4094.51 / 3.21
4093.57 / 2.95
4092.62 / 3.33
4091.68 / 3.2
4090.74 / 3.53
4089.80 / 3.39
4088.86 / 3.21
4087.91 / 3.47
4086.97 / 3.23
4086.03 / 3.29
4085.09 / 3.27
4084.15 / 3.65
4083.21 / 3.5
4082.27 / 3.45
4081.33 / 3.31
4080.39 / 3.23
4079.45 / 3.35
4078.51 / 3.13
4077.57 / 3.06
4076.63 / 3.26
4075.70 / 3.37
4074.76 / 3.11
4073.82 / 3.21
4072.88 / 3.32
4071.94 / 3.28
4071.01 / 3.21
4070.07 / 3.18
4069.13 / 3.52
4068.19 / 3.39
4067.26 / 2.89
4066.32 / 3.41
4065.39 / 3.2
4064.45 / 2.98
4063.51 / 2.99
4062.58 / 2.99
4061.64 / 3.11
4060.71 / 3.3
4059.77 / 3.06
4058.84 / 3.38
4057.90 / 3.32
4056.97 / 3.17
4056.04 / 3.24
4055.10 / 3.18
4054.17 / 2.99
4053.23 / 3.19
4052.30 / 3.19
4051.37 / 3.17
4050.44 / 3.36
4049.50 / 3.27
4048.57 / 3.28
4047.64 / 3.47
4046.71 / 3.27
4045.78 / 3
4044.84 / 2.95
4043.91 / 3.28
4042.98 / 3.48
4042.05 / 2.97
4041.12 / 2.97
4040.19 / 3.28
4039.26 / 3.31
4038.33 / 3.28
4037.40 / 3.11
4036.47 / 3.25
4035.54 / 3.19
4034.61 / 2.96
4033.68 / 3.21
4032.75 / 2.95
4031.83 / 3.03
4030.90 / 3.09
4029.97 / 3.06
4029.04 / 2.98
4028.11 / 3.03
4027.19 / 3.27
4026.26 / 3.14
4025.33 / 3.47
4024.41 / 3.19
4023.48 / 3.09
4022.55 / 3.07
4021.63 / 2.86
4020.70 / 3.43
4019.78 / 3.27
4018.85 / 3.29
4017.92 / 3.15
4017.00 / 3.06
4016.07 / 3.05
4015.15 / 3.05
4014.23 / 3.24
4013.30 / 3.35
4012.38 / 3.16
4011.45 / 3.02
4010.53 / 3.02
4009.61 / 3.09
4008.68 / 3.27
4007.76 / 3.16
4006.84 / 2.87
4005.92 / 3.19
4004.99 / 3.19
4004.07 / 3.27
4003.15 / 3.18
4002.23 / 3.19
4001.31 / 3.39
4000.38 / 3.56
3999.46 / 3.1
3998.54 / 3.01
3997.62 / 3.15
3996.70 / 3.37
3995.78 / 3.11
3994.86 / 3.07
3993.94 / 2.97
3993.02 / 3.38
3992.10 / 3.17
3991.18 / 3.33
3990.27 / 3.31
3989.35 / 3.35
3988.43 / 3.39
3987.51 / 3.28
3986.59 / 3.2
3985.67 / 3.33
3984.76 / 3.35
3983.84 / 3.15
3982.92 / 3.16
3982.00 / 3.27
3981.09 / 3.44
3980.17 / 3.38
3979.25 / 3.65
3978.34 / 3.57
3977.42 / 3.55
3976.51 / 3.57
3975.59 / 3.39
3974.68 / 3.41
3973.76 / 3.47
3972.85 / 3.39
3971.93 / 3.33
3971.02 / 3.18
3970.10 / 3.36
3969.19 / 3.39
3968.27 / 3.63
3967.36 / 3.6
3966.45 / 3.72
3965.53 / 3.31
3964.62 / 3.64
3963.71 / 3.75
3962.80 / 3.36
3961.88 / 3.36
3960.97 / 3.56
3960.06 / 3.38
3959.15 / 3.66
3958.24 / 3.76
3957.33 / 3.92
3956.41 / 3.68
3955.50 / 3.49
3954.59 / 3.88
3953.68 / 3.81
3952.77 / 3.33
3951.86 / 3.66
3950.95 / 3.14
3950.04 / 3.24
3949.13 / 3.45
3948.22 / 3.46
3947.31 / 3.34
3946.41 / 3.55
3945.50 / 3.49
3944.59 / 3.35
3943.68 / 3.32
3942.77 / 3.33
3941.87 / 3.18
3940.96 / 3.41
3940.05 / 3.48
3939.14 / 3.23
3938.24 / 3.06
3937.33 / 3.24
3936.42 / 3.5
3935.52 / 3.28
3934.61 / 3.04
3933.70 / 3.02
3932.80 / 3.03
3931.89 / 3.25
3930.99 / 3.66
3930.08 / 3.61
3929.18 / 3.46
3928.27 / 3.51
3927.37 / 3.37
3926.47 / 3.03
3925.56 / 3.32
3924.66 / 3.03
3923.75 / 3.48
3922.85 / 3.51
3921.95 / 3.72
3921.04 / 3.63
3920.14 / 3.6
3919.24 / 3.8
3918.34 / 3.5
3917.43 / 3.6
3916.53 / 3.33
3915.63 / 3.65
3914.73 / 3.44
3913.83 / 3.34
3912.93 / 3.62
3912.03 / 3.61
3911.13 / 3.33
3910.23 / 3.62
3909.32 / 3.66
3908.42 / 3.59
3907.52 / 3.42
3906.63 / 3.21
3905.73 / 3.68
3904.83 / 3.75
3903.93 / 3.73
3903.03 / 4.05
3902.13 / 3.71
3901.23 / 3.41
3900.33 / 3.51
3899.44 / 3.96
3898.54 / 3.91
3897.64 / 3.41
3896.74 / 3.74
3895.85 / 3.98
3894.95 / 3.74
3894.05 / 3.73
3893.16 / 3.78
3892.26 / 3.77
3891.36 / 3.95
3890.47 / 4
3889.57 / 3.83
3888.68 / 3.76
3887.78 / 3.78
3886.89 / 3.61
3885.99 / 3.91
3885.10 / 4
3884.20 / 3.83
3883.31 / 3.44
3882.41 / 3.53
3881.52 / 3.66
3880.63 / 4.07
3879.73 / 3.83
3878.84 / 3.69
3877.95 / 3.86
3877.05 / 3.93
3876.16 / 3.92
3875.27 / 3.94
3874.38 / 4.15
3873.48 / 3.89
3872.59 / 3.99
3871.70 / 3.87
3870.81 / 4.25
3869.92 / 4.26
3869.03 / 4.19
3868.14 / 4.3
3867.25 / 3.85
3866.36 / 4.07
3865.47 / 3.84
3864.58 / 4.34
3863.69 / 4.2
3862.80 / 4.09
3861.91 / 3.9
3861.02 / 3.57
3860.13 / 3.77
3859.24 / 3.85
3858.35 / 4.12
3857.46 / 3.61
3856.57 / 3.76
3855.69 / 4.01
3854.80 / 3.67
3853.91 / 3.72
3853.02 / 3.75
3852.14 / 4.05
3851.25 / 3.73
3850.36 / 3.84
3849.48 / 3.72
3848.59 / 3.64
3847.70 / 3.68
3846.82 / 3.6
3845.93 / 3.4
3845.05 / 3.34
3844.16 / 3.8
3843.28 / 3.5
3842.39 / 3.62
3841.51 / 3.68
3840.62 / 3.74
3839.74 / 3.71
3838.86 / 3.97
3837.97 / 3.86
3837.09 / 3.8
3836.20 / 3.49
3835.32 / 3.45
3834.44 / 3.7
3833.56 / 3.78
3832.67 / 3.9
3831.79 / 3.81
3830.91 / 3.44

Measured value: 0.9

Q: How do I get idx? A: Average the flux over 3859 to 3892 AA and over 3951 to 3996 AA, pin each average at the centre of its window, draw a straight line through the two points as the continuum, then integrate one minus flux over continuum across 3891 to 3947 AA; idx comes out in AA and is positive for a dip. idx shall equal 3.1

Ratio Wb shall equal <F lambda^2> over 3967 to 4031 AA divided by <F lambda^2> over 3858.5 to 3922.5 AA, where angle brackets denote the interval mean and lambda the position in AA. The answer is 0.9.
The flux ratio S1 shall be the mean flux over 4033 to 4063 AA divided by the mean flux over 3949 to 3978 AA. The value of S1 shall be 0.91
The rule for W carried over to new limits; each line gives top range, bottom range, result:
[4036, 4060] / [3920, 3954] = 1.01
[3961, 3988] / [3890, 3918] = 0.97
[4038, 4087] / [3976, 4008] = 1.02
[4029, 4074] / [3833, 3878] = 0.92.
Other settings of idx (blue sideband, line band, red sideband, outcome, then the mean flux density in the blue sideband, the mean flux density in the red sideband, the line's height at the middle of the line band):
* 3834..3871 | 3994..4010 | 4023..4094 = 0.9 AA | 3.82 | 3.22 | 3.38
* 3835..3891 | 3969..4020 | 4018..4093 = 2.3 AA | 3.83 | 3.22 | 3.41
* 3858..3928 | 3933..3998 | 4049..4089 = 2.6 AA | 3.75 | 3.24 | 3.54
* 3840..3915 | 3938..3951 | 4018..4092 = 0.8 AA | 3.78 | 3.21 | 3.57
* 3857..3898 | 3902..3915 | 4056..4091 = 0.7 AA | 3.89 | 3.26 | 3.79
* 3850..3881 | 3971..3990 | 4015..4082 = 0.5 AA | 3.94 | 3.18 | 3.46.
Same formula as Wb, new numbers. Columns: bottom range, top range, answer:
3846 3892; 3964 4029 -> 0.90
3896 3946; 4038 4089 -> 1.00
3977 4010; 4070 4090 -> 1.06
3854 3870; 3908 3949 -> 0.89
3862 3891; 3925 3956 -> 0.88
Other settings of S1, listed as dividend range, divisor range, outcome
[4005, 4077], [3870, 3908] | 0.84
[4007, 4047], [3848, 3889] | 0.81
